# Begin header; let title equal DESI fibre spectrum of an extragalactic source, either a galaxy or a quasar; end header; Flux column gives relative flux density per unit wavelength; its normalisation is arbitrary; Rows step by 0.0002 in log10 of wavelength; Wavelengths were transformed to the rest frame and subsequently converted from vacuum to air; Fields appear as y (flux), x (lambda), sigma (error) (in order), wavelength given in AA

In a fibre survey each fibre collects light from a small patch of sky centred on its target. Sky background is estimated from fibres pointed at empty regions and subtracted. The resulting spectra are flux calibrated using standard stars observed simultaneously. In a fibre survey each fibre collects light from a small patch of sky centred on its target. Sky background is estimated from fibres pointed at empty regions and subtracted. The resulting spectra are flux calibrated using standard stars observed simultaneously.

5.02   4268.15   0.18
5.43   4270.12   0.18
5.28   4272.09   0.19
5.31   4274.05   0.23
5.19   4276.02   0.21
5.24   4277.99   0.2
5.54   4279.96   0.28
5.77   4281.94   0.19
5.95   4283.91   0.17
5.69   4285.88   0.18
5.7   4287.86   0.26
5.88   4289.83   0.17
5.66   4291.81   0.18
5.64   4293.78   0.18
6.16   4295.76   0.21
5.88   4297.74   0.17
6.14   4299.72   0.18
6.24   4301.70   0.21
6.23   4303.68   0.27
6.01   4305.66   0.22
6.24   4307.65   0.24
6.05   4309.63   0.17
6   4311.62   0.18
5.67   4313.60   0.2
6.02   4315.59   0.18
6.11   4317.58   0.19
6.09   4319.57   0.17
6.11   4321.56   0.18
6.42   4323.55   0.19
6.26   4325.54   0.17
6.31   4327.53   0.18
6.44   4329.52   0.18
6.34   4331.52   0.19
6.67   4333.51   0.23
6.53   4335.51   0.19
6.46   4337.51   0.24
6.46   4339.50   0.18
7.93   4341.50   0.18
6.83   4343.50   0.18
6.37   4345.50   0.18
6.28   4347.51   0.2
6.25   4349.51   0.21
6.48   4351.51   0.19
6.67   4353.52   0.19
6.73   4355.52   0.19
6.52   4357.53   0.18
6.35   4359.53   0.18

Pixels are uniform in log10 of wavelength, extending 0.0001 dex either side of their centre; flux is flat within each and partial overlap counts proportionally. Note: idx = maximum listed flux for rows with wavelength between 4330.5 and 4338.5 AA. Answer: 6.67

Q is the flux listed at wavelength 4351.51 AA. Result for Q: 6.48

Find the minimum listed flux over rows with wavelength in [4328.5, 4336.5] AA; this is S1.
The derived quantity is 6.34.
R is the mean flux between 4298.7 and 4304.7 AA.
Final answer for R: 6.2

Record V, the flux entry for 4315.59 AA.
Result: 6.02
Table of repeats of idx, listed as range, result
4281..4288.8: 5.95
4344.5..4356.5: 6.73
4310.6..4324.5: 6.42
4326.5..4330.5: 6.44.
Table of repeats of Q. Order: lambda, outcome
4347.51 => 6.28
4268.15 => 5.02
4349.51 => 6.25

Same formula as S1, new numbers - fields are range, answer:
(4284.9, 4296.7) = 5.64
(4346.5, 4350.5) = 6.25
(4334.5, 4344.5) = 6.46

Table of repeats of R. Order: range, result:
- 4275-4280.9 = 5.32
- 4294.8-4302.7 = 6.11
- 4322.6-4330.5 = 6.36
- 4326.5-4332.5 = 6.36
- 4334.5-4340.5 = 6.48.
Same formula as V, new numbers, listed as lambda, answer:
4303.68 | 6.23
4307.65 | 6.24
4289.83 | 5.88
